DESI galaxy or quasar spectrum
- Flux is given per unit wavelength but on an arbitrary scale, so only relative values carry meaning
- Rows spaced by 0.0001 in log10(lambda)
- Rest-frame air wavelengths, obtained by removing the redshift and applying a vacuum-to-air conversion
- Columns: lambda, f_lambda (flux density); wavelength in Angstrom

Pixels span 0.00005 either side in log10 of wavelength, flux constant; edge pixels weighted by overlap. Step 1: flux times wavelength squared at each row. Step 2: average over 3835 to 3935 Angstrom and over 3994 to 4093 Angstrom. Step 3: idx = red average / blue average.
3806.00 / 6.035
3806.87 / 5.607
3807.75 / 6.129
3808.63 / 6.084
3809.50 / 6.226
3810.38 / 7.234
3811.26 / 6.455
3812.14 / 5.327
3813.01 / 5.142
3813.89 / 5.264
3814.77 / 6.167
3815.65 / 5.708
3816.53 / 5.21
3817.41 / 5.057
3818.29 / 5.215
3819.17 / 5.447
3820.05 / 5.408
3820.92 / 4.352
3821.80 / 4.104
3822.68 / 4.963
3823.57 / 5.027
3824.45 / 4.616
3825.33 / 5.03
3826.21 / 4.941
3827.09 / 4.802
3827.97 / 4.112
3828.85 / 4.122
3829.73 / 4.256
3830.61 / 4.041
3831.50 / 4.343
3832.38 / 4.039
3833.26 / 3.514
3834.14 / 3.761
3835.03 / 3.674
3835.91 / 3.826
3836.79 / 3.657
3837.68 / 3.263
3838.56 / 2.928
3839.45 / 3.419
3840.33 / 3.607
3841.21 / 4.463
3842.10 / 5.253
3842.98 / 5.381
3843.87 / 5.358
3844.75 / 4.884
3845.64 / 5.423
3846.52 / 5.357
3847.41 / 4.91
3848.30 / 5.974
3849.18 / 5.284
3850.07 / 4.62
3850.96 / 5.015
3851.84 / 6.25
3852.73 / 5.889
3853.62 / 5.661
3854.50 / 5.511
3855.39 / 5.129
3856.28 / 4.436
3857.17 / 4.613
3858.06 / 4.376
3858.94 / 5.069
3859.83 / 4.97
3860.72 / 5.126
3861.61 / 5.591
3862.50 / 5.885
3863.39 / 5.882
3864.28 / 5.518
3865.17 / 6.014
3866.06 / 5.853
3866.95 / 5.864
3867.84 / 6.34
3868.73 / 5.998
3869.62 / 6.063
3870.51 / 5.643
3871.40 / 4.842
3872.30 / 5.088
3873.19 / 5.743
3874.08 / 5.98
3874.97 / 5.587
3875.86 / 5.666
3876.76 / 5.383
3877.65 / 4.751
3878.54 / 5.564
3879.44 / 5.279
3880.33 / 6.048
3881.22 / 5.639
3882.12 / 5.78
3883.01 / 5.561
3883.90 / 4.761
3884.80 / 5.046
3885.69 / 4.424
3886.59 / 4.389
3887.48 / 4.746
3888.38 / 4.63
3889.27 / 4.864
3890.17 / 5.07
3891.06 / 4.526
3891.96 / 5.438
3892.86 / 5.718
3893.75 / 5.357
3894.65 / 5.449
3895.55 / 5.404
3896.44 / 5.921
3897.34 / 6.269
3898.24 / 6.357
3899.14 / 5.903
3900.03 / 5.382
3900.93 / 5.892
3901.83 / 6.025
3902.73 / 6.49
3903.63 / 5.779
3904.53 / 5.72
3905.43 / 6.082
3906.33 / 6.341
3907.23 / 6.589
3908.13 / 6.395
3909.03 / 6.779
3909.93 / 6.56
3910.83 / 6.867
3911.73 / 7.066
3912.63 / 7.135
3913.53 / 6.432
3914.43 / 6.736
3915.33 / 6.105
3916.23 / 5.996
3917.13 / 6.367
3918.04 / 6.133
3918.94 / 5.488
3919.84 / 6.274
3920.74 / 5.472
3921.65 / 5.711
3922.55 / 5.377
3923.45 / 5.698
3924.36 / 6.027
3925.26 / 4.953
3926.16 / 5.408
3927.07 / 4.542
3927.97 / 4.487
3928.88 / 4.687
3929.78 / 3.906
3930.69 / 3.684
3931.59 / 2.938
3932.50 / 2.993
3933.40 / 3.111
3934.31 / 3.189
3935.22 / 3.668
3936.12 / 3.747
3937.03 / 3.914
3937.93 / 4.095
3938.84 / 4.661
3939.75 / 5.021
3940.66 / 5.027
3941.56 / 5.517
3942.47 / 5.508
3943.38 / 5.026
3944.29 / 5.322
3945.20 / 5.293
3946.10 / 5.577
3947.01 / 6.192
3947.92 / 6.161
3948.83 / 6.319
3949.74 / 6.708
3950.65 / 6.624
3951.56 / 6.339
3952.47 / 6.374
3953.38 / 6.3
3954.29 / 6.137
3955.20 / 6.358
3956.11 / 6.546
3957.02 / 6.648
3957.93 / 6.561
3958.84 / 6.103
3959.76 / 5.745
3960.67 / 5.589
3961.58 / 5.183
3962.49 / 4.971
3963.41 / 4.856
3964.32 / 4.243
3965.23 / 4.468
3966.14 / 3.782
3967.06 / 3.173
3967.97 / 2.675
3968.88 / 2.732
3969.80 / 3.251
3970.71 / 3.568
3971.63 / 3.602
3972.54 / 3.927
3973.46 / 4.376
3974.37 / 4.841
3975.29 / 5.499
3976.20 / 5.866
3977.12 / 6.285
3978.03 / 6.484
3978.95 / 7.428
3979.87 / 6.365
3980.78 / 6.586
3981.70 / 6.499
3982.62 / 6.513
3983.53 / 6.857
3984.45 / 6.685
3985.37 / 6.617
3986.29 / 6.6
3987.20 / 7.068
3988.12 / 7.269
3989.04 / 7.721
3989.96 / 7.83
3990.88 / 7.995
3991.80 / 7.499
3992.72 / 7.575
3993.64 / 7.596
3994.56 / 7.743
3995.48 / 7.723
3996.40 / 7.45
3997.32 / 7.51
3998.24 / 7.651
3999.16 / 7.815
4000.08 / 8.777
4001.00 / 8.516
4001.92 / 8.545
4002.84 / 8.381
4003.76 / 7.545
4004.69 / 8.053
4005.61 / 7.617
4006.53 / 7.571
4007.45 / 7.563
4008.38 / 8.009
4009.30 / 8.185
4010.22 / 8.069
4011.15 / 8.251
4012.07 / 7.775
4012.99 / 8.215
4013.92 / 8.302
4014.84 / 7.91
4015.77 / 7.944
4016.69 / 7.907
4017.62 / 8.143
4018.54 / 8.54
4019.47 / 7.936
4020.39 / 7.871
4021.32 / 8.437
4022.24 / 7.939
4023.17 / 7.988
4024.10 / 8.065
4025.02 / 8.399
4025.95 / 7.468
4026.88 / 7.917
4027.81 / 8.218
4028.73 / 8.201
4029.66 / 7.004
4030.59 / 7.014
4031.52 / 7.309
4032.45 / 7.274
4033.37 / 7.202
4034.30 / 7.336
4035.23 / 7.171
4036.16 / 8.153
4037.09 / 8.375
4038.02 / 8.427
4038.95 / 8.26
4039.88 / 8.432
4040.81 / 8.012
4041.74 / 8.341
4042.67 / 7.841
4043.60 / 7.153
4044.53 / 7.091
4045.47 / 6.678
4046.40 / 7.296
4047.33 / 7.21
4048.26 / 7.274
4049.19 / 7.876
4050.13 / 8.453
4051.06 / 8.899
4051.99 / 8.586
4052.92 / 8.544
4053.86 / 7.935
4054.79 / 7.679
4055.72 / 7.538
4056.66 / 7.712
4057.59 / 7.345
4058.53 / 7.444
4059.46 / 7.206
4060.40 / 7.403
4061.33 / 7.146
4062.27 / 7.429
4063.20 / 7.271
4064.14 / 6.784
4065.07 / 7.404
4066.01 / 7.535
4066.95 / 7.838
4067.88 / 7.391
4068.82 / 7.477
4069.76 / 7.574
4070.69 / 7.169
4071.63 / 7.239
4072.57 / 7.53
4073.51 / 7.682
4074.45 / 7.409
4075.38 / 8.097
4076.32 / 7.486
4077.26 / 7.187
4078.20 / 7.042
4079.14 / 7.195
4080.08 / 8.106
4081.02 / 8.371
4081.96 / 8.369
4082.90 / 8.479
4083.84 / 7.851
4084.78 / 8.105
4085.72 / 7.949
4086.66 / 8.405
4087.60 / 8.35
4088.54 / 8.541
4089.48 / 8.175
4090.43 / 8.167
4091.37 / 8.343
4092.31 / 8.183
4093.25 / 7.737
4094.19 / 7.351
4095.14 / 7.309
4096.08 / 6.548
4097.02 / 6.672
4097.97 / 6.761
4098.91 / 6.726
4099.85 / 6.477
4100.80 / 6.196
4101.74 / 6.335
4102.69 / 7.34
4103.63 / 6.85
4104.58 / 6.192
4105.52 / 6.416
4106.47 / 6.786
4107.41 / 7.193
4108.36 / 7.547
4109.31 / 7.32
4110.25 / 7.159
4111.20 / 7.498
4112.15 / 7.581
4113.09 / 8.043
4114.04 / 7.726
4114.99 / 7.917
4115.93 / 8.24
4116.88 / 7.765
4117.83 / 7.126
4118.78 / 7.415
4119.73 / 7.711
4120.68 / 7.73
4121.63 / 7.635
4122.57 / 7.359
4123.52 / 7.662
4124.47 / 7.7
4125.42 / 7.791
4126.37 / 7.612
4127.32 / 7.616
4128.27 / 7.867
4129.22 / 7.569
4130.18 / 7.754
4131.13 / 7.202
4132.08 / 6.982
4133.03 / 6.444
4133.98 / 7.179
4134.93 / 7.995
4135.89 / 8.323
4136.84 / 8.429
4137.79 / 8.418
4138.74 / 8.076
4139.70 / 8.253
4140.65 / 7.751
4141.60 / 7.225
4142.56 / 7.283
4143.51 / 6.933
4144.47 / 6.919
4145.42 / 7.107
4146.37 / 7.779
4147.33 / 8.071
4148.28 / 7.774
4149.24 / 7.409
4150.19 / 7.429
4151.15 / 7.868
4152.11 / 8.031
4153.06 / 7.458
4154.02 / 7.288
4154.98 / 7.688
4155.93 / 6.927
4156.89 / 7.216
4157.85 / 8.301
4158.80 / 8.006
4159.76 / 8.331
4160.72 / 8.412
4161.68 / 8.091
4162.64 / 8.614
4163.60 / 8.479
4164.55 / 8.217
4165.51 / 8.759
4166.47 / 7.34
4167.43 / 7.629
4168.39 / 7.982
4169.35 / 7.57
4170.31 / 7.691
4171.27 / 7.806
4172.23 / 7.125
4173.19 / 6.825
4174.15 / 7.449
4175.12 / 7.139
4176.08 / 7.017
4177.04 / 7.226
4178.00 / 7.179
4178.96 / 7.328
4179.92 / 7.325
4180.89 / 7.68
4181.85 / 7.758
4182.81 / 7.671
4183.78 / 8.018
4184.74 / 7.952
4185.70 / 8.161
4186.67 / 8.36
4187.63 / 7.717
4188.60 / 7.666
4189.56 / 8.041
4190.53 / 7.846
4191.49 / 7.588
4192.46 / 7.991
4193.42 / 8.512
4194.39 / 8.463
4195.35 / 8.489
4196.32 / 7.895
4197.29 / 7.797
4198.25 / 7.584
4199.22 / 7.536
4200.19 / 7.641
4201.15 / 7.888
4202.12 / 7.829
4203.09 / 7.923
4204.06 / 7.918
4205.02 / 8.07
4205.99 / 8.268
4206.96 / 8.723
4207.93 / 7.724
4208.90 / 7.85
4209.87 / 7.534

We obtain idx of 1.59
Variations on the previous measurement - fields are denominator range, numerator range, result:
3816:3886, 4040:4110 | 1.68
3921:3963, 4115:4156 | 1.60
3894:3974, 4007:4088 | 1.54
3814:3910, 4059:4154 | 1.64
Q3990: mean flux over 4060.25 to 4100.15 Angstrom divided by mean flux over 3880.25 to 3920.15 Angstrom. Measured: 1.31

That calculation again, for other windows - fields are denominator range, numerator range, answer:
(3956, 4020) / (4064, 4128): 1.13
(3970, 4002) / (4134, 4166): 1.17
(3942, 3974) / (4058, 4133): 1.44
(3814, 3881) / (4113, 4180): 1.52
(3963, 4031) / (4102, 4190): 1.10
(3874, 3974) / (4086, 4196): 1.43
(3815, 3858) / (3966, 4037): 1.50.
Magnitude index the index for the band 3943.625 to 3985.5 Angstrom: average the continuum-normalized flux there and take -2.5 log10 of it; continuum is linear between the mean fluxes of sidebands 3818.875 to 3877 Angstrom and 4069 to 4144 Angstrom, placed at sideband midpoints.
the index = 0.11 mag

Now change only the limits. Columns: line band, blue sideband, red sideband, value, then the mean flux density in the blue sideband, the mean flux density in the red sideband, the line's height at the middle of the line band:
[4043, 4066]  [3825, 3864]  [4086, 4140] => -0.10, 4.72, 7.5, 6.9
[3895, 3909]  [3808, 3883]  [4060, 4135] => -0.08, 5.12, 7.48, 5.65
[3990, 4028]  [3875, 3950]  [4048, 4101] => -0.18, 5.4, 7.64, 6.73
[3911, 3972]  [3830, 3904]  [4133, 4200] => 0.12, 5.16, 7.75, 5.8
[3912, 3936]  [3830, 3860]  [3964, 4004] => 0.10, 4.64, 6.3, 5.59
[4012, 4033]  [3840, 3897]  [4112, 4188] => -0.19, 5.32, 7.68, 6.61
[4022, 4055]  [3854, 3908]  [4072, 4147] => -0.13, 5.5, 7.54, 6.9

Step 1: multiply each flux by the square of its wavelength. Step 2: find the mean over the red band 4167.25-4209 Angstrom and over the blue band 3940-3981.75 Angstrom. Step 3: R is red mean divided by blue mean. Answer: 1.61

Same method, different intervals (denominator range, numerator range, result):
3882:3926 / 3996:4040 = 1.45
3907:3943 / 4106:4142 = 1.61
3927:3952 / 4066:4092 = 1.75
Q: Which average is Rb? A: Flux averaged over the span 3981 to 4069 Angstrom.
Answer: 7.71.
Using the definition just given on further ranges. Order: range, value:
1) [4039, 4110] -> 7.54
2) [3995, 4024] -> 8.01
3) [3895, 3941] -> 5.43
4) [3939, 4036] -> 6.69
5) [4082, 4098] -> 7.86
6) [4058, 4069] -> 7.36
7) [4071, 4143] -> 7.55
